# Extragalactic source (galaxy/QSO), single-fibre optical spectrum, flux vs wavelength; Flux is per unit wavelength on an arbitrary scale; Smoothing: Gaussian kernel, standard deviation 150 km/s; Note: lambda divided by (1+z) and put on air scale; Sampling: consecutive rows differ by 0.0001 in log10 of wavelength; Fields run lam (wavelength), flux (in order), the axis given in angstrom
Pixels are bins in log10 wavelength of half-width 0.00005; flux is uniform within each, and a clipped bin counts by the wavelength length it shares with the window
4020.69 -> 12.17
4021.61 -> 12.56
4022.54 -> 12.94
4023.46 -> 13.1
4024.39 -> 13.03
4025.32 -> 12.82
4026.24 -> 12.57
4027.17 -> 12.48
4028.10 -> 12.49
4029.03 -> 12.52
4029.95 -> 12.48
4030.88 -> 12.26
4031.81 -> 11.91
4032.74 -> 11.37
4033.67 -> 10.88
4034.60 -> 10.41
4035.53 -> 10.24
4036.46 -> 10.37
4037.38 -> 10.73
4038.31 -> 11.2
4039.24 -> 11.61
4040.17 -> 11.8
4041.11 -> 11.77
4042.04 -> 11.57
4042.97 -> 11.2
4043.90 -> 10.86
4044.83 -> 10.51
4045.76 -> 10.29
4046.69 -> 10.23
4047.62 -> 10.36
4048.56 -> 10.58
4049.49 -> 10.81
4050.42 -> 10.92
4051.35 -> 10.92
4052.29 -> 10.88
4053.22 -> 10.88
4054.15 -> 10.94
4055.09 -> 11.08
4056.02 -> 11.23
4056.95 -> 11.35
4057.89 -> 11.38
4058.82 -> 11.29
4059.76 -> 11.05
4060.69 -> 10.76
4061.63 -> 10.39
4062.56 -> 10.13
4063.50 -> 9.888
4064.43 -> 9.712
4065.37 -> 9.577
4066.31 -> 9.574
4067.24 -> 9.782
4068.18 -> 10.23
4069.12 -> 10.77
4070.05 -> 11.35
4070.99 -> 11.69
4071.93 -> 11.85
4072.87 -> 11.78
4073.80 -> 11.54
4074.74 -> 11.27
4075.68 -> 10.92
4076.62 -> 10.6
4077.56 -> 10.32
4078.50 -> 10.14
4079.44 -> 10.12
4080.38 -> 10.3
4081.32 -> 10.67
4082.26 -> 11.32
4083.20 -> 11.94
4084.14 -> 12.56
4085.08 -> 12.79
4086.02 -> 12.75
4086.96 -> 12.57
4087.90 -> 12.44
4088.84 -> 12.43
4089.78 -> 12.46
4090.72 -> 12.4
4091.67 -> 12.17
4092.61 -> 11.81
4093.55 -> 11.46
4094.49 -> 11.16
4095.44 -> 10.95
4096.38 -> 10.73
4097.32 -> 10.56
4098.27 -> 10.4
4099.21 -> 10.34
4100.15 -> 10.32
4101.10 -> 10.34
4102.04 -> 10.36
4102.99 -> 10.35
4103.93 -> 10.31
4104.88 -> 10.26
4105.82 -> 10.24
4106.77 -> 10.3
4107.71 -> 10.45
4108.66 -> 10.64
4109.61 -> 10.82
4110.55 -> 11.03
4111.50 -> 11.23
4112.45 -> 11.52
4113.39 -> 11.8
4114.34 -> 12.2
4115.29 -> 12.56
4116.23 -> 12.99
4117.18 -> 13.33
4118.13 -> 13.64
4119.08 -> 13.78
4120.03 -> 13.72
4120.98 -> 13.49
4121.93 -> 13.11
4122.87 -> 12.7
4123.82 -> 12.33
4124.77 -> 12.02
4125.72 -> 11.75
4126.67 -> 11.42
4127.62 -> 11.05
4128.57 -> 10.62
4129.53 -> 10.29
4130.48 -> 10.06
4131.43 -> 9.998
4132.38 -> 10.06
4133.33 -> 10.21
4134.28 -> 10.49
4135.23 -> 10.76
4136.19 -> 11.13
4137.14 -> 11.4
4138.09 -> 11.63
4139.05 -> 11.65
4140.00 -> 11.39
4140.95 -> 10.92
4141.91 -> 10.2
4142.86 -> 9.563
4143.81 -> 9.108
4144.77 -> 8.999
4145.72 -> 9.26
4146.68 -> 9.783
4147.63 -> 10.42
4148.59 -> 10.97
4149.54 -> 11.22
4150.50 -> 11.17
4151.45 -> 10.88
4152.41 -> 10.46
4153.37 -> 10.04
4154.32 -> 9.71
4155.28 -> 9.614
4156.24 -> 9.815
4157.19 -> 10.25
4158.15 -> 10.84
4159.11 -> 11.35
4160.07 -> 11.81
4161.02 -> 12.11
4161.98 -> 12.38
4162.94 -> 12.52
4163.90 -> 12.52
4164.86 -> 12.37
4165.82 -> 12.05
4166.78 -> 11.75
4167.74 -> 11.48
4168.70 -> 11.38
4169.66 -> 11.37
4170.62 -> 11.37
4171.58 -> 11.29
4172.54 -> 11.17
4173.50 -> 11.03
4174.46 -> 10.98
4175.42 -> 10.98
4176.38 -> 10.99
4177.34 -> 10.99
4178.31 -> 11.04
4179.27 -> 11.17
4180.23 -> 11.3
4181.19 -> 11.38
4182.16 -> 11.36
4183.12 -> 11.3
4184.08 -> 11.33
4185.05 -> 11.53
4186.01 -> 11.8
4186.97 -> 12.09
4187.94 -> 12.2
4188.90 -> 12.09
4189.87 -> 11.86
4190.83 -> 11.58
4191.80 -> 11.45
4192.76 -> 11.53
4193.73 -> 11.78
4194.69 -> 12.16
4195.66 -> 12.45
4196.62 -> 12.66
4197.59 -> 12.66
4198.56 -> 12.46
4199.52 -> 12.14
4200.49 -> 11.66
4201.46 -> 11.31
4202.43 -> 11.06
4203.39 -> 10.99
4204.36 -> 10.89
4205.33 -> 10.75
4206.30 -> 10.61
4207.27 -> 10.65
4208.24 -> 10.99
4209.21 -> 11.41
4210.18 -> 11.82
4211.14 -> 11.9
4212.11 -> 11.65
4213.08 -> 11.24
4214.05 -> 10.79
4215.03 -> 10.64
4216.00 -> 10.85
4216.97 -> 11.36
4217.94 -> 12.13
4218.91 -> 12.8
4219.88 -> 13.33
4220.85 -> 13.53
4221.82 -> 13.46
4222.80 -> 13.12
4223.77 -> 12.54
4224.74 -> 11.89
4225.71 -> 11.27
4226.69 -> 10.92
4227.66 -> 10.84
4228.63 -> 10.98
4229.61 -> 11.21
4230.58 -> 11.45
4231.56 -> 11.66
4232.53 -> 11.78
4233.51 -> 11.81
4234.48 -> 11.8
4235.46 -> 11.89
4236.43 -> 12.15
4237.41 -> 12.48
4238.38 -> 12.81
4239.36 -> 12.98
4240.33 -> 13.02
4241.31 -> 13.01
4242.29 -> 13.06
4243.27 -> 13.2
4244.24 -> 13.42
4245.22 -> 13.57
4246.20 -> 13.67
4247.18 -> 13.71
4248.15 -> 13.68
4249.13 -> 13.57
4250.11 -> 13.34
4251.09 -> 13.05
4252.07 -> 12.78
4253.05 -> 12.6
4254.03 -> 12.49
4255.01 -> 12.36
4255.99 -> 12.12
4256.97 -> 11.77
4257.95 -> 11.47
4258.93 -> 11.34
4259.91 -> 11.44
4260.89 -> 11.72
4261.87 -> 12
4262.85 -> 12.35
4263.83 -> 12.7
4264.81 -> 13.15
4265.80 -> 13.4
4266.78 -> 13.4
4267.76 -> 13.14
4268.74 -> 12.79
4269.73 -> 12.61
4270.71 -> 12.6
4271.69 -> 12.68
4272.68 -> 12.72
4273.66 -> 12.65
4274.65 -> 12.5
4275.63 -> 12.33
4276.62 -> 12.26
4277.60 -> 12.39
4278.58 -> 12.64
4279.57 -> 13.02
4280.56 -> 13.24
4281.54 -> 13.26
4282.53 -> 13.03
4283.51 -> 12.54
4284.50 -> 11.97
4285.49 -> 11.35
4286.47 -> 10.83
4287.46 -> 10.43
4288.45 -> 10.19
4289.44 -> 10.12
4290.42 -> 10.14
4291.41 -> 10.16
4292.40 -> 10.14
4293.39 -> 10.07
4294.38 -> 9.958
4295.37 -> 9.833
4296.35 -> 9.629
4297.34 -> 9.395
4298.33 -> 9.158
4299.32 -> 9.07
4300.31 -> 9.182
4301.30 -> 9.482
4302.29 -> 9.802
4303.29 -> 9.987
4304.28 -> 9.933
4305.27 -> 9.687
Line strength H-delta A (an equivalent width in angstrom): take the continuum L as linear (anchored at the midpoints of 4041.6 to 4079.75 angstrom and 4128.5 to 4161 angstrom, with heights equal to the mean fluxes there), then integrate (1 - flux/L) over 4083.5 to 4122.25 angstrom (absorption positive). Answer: -3.8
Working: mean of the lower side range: 10.8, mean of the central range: 11.7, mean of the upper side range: 10.5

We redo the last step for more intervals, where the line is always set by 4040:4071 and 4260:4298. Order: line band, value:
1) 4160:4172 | -0.66 angstrom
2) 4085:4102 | -0.91 angstrom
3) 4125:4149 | 1.26 angstrom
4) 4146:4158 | 0.90 angstrom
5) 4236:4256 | -2.36 angstrom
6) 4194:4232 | -0.69 angstrom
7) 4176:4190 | -0.18 angstrom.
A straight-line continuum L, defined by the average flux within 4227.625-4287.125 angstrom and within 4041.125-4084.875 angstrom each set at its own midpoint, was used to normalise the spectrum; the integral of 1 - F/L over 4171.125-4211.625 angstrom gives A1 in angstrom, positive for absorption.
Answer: 1.48 angstrom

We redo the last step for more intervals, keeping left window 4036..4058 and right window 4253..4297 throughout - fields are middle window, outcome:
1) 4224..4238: 0.1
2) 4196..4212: 0.1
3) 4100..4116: 0.4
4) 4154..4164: 0.2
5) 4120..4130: -0.6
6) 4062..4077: 0.5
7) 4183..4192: -0.2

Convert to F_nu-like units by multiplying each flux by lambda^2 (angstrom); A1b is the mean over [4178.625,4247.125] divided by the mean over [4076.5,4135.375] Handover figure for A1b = 1.1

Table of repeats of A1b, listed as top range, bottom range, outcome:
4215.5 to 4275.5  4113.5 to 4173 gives 1.16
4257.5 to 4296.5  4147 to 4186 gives 1.12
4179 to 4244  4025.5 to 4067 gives 1.16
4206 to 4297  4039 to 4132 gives 1.16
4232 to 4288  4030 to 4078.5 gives 1.27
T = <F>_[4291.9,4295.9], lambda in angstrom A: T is 10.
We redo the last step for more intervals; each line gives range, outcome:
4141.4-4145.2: 9.47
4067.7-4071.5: 11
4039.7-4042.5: 11.7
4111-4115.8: 11.9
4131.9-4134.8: 10.3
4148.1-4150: 11.1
